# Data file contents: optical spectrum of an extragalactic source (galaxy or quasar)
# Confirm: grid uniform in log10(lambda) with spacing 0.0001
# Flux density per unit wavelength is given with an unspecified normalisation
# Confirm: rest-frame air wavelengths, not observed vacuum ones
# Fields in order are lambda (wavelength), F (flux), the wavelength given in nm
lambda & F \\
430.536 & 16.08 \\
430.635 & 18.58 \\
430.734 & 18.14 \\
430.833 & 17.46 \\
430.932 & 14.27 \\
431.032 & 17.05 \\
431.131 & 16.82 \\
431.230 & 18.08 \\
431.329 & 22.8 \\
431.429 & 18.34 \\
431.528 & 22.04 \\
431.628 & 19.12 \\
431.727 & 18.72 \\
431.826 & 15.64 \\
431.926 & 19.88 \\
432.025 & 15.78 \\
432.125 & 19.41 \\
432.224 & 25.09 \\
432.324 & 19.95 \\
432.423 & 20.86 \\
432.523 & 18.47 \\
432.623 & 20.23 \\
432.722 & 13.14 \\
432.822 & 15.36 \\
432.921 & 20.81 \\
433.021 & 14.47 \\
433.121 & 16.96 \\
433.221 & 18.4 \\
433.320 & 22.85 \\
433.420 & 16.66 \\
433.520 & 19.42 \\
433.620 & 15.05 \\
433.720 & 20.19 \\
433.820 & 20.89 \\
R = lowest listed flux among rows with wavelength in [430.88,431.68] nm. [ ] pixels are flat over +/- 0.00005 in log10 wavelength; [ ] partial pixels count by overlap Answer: 14.27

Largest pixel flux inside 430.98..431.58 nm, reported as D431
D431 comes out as 22.8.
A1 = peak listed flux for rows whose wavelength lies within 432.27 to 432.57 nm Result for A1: 20.86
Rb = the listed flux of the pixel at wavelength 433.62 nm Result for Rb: 15.05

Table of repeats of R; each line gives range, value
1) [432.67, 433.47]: 13.14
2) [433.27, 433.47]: 16.66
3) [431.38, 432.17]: 15.64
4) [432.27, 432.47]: 19.95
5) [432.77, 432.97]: 15.36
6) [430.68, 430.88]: 17.46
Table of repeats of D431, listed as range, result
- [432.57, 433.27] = 20.81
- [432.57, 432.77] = 20.23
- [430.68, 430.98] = 18.14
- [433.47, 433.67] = 19.42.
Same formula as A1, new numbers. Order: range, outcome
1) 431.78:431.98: 19.88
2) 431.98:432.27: 25.09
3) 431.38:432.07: 22.04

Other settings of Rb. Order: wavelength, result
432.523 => 18.47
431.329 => 22.8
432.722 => 13.14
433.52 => 19.42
